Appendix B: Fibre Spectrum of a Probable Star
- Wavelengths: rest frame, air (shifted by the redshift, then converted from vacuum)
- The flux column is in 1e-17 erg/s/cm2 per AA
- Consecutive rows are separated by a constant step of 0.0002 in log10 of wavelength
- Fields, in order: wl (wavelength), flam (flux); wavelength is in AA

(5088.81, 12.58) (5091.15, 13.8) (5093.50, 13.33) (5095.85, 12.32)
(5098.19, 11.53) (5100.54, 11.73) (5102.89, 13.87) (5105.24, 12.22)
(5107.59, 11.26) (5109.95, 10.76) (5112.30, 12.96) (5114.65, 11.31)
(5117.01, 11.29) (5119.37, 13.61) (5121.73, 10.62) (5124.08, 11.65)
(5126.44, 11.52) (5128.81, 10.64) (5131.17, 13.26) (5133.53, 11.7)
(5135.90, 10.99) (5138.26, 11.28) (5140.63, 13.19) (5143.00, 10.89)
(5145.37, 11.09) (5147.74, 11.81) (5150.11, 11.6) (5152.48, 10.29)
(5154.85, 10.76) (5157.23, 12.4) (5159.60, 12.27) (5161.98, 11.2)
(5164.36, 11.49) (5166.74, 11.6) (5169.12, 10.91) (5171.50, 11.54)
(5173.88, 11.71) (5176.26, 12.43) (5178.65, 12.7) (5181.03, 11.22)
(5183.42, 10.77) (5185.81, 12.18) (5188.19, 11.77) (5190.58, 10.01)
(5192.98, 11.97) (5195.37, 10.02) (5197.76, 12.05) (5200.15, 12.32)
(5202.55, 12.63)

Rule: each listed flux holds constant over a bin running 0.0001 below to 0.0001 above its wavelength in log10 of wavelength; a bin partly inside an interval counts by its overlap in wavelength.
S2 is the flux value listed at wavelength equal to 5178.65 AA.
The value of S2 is 12.7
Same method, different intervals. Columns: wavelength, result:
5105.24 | 12.22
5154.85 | 10.76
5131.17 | 13.26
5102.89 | 13.87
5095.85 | 12.32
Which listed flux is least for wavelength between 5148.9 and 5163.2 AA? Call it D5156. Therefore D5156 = 10.29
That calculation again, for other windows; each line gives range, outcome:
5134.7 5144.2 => 10.89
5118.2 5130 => 10.62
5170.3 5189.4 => 10.77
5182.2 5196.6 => 10.01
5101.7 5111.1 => 10.76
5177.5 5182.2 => 11.22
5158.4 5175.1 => 10.91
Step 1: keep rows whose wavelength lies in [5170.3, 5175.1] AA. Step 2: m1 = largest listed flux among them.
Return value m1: 11.71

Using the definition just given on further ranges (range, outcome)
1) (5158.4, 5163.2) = 12.27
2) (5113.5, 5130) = 13.61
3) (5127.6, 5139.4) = 13.26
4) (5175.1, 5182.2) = 12.7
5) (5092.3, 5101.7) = 13.33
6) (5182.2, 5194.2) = 12.18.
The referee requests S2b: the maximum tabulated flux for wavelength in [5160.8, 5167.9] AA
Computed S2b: 11.6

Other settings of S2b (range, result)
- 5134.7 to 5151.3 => 13.19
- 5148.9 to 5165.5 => 12.4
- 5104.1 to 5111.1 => 12.22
